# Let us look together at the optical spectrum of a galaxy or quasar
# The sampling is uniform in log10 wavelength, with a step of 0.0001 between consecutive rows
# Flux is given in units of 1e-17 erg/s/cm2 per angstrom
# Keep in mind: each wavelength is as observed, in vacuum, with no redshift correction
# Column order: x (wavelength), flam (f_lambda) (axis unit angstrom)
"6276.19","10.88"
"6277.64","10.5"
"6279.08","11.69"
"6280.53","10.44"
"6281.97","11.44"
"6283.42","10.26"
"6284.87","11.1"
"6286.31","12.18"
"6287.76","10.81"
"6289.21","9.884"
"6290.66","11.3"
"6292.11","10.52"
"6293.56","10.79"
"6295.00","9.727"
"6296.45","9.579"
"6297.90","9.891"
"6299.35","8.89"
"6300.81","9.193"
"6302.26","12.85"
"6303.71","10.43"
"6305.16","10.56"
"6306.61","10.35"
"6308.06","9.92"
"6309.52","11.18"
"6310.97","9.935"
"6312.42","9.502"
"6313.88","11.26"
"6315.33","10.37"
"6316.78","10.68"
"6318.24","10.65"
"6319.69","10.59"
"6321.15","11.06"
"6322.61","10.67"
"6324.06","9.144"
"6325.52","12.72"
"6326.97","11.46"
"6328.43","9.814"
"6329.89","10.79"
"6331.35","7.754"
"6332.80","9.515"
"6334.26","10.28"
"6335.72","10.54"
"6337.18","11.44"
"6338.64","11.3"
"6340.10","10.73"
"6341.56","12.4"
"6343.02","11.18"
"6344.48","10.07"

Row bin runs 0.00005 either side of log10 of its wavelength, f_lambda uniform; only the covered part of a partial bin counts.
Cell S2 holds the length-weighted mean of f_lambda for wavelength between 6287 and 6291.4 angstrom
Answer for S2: 10.7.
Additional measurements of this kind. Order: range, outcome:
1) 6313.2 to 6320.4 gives 10.7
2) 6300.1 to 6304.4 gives 10.8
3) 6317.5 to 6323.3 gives 10.7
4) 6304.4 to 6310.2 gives 10.5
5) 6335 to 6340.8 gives 11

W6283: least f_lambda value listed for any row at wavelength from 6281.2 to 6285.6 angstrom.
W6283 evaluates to 10.26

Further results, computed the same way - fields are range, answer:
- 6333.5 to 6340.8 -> 10.28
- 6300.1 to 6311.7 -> 9.193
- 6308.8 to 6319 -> 9.502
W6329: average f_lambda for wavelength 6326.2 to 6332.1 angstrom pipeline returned 9.99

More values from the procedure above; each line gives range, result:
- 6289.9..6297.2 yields 10.4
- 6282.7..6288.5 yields 11.1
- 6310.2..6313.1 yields 9.77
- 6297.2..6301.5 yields 9.3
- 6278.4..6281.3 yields 11.1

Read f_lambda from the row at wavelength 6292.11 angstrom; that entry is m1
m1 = 10.52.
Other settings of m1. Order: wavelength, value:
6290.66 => 11.3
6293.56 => 10.79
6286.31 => 12.18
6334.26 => 10.28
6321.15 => 11.06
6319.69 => 10.59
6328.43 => 9.814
